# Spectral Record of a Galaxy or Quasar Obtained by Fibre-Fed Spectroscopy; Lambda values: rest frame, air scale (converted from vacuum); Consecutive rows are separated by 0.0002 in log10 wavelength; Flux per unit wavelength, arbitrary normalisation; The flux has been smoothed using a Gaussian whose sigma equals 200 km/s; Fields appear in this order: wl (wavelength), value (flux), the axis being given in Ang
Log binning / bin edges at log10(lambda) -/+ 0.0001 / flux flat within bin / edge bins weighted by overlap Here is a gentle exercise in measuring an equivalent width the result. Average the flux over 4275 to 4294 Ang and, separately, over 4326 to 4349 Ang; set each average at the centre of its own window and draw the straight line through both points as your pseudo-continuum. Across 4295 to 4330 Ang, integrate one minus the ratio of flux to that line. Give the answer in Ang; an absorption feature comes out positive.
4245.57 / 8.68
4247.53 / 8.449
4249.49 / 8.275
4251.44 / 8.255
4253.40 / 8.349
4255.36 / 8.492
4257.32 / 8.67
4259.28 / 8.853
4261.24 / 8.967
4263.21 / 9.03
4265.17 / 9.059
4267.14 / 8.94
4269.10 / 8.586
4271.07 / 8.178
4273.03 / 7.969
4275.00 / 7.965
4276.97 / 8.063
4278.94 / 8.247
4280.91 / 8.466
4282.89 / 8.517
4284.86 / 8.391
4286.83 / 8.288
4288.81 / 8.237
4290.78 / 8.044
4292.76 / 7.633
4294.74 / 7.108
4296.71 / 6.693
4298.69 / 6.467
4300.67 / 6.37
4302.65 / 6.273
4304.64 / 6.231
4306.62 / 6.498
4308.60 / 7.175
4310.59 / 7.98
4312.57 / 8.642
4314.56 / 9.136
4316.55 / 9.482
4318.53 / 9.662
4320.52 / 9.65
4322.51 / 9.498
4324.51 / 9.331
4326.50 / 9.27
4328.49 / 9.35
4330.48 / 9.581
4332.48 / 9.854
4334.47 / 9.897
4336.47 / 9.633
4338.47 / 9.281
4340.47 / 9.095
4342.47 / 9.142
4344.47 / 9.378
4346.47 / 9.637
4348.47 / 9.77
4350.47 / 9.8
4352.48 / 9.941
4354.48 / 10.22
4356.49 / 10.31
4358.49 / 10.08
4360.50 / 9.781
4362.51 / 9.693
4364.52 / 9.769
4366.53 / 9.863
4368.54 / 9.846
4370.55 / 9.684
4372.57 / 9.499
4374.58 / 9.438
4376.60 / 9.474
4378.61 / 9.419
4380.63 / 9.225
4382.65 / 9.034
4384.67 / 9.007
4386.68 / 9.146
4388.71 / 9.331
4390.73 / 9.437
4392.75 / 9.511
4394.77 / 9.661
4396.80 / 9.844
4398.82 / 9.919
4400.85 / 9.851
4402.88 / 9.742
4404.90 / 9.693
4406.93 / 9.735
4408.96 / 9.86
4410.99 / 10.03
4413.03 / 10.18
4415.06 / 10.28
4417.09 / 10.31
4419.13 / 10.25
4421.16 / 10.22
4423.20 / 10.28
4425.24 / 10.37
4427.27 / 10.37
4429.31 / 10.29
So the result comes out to 3.1 Ang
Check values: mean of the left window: 8.18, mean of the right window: 9.49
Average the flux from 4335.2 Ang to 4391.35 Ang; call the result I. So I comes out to 9.57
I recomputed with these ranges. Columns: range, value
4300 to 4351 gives 8.84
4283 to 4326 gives 7.97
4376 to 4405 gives 9.48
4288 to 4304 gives 7.07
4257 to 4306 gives 7.95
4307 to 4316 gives 8.18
